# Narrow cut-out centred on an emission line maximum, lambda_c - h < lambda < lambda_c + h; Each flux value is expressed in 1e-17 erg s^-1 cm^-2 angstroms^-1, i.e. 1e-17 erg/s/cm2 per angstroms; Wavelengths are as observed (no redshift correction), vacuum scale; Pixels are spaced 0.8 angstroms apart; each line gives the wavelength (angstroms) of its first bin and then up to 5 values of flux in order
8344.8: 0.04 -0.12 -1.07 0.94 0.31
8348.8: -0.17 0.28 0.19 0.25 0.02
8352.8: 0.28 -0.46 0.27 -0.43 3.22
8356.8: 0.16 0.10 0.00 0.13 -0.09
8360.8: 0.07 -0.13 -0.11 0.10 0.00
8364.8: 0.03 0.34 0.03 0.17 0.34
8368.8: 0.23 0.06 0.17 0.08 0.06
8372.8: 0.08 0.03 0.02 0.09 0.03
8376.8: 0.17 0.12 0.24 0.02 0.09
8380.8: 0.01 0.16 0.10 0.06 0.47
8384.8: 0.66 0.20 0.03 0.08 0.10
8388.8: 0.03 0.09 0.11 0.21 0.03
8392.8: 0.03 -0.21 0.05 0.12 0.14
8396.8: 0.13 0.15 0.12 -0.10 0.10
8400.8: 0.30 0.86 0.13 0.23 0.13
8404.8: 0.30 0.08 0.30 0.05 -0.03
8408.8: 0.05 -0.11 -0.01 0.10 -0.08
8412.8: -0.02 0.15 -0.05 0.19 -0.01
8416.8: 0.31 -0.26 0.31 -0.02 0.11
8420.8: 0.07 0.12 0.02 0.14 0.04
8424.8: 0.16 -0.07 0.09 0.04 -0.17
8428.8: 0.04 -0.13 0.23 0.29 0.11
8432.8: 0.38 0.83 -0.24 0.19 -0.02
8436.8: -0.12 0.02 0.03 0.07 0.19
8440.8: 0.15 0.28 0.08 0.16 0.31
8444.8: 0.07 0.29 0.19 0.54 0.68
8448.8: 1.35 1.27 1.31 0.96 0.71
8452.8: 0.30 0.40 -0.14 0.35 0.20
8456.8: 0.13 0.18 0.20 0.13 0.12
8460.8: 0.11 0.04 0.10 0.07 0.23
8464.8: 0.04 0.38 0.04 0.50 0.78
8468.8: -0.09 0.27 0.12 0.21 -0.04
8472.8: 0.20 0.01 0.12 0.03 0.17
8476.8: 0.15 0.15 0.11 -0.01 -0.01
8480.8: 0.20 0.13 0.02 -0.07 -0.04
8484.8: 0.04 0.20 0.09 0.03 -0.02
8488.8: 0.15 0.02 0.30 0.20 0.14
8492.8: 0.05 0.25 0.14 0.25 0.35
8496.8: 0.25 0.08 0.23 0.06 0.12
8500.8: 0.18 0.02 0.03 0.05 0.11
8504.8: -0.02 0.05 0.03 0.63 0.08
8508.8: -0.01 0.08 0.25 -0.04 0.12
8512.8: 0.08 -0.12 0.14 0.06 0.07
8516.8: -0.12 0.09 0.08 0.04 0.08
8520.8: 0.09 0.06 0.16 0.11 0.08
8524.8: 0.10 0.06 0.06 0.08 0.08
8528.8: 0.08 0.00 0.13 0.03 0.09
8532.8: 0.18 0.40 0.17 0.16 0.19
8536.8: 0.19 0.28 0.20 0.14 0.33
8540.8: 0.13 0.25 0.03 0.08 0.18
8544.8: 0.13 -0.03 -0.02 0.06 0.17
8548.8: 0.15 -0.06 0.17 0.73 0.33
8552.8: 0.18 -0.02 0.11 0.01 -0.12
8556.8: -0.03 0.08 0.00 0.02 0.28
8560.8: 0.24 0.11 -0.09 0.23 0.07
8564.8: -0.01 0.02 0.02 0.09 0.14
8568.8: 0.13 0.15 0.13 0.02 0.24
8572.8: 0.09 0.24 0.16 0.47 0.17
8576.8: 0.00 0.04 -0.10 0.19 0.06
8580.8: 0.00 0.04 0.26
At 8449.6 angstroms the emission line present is Hgamma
